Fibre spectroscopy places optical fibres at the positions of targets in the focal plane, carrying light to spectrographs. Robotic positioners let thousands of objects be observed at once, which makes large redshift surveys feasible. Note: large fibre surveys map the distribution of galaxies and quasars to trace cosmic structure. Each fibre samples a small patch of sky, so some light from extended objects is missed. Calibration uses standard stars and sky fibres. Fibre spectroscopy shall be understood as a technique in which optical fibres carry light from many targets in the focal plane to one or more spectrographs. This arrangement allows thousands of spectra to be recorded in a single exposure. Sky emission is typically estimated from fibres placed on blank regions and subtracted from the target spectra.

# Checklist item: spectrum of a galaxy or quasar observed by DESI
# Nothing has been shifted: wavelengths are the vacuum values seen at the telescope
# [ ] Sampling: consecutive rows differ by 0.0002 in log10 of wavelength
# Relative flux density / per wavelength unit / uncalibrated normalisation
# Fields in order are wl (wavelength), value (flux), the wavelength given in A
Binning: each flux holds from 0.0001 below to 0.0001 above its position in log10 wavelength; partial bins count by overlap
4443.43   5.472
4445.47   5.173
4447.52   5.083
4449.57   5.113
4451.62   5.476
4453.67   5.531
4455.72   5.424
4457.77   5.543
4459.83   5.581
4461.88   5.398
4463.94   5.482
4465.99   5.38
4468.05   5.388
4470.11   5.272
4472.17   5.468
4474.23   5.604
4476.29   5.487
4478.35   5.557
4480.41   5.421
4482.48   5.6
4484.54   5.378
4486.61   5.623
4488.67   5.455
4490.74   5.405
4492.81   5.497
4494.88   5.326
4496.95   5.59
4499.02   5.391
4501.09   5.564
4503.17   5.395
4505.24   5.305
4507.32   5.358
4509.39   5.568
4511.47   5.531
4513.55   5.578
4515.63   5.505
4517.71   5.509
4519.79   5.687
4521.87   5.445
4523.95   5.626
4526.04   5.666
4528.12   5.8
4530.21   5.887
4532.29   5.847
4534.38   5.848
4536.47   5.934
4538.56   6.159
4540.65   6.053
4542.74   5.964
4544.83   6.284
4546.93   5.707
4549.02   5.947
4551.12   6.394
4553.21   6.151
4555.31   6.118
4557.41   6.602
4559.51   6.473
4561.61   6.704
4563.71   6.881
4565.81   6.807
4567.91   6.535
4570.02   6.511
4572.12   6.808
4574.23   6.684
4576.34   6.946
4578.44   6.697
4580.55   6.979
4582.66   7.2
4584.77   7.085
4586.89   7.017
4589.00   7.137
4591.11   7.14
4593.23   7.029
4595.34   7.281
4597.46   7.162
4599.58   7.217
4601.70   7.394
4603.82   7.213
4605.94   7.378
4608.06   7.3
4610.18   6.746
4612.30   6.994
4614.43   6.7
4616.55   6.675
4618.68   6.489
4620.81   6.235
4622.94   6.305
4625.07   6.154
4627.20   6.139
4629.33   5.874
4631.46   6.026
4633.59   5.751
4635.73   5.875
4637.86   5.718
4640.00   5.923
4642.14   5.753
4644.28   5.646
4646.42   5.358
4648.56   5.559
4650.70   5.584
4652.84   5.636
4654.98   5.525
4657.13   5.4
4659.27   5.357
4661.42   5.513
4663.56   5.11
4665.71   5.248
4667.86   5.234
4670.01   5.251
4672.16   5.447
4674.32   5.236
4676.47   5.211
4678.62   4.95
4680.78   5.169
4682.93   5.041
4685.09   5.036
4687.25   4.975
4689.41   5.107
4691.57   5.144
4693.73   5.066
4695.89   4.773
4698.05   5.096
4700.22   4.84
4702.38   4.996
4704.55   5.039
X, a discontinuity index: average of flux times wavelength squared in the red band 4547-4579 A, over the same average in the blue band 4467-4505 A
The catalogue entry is 1.2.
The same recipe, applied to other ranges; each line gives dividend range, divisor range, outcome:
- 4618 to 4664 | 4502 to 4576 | 1.00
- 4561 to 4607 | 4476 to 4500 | 1.33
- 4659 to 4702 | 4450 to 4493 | 1.03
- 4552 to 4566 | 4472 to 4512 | 1.23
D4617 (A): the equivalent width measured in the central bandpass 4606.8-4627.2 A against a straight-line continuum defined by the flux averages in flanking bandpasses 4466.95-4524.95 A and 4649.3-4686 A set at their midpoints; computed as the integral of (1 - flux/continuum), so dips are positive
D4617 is -4.8 A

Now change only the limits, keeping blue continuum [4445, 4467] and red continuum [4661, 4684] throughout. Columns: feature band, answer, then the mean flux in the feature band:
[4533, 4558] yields -3.6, 6.08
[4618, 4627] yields -1.7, 6.27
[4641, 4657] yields -1.0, 5.57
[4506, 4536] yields -1.7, 5.64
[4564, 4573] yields -2.4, 6.68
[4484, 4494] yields -0.2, 5.47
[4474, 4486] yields -0.3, 5.51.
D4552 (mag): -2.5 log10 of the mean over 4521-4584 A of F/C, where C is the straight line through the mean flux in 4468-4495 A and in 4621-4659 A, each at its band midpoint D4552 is -0.125 mag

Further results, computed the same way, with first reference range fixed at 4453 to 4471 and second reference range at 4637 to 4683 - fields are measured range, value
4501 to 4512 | 0.00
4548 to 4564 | -0.18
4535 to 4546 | -0.12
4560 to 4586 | -0.25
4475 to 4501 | -0.01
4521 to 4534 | -0.06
